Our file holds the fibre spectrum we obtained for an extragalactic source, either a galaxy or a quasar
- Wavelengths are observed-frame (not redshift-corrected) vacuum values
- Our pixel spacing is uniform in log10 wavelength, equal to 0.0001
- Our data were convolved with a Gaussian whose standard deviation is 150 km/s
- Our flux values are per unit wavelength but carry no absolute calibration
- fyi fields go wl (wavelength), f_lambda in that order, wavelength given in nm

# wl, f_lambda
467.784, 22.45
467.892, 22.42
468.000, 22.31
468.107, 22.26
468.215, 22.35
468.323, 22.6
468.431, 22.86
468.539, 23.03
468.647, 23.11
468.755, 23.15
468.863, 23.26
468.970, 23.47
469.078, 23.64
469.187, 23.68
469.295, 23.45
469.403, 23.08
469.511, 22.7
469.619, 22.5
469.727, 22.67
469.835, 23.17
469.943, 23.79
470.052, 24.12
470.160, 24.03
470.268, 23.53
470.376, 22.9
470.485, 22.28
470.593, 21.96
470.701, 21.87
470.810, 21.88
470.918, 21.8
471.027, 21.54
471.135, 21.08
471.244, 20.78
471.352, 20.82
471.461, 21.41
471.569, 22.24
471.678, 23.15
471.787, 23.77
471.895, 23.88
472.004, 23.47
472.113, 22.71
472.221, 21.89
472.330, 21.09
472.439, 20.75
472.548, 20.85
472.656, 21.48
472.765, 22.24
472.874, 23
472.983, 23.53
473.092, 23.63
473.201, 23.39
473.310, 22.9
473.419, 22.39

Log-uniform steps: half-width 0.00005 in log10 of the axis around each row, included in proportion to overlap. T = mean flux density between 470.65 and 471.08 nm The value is 21.7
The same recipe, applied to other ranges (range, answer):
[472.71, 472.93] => 22.6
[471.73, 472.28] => 23.1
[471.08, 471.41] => 20.9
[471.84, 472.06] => 23.7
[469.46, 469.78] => 22.6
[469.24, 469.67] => 23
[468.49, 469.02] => 23.2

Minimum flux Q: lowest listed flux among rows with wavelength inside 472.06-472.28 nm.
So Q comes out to 21.89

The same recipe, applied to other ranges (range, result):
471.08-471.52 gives 20.78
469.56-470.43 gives 22.5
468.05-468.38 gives 22.26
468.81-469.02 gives 23.26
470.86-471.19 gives 21.08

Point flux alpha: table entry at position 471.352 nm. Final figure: 20.82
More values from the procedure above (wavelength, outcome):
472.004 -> 23.47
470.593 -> 21.96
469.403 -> 23.08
